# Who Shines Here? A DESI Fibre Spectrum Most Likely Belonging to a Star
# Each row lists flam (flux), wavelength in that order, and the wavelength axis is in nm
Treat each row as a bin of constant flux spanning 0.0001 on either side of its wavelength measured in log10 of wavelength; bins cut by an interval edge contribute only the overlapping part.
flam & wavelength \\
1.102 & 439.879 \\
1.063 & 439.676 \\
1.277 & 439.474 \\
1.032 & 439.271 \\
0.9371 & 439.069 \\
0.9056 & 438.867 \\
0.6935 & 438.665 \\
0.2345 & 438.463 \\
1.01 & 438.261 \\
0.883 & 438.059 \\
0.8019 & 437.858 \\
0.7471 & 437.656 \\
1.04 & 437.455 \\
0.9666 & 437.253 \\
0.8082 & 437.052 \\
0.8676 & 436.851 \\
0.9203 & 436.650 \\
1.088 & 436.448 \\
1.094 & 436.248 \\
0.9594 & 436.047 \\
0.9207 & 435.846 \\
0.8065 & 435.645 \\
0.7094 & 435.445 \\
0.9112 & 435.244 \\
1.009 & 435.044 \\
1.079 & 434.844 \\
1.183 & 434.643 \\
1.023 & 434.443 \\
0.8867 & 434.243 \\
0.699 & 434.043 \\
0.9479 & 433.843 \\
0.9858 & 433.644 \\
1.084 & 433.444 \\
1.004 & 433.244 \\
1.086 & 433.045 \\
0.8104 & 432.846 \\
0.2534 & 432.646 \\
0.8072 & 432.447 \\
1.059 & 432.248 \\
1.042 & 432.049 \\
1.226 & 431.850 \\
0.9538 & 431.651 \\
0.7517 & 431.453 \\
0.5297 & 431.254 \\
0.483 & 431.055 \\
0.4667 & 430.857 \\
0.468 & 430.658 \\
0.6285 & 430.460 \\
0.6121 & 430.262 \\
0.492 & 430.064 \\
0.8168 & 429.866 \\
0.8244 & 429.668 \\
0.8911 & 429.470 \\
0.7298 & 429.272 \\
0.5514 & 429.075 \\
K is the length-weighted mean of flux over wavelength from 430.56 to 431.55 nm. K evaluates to 0.539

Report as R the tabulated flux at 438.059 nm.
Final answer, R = 0.883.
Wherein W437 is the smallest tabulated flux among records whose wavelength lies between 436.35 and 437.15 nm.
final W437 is 0.8082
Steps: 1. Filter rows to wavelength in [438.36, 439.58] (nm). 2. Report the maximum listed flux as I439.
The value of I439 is 1.277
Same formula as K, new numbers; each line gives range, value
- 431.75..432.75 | 0.877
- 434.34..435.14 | 1.07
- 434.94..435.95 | 0.873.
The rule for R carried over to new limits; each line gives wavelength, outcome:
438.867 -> 0.9056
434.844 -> 1.079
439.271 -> 1.032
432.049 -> 1.042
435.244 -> 0.9112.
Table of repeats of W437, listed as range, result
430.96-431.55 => 0.483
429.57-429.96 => 0.8168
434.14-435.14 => 0.8867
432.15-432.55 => 0.8072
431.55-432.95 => 0.2534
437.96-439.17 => 0.2345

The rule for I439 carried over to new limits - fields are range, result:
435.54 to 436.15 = 0.9594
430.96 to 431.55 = 0.7517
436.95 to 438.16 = 1.04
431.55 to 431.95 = 1.226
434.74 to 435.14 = 1.079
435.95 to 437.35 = 1.094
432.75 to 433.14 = 1.086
